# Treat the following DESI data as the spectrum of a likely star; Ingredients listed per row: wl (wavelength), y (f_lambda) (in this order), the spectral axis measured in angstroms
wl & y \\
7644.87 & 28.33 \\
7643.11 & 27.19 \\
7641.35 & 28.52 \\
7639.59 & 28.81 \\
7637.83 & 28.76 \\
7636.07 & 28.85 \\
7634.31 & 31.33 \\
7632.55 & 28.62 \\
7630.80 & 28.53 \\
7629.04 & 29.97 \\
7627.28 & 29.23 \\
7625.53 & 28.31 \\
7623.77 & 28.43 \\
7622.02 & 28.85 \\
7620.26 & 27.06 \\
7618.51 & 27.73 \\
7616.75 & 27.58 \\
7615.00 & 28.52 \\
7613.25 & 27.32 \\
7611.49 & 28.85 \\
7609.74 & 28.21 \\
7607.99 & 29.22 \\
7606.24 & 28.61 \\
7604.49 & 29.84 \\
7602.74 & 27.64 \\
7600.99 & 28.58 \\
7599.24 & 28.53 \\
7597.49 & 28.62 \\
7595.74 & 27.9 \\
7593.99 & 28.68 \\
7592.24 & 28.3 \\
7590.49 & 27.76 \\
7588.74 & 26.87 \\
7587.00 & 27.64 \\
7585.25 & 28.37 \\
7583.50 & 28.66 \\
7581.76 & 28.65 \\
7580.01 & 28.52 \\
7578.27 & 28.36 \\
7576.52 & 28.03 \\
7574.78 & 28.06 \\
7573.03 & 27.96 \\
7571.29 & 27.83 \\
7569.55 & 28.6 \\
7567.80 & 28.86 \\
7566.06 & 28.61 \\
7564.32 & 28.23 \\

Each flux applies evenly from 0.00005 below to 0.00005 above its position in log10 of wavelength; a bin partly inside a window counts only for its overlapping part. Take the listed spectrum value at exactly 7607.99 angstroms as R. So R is 29.22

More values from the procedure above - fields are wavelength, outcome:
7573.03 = 27.96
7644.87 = 28.33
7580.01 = 28.52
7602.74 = 27.64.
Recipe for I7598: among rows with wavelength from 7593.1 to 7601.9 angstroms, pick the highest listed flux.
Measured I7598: 28.68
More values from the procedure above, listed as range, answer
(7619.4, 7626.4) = 28.85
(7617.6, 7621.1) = 27.73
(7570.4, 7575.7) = 28.06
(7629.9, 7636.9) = 31.33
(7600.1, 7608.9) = 29.84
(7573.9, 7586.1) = 28.66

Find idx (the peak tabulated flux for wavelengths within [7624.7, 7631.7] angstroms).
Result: 29.97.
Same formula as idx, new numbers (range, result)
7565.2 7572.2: 28.86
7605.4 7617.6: 29.22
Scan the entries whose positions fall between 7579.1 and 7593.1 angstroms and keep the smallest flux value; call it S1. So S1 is 26.87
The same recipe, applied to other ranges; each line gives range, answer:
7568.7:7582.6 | 27.83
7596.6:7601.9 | 28.53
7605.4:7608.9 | 28.61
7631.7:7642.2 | 28.52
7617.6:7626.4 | 27.06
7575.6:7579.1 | 28.03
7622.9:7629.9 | 28.31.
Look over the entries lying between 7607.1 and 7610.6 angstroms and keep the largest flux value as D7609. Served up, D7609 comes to 29.22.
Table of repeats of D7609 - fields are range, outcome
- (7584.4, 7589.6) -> 28.37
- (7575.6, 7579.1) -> 28.36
